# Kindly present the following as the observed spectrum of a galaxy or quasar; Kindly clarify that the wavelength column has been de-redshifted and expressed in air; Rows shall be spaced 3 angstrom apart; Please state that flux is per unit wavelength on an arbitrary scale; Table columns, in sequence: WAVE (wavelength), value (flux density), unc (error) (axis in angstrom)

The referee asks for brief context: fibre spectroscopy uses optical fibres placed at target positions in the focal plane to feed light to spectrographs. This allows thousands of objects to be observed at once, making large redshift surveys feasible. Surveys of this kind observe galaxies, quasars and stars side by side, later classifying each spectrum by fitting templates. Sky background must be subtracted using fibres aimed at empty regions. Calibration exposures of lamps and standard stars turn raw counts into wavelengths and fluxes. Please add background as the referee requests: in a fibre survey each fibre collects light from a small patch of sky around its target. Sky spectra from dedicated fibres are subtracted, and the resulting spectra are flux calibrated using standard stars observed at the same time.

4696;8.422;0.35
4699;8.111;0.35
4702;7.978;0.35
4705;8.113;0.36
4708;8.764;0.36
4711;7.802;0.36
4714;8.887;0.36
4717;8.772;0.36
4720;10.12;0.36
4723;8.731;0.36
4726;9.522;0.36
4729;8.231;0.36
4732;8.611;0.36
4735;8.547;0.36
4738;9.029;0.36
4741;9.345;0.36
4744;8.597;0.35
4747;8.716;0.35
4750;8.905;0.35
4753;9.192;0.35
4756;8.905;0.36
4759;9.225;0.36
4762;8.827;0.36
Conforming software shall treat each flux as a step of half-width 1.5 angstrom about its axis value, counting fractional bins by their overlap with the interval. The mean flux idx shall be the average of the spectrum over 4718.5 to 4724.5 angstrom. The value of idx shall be 9.43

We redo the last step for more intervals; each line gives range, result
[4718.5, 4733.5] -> 9.04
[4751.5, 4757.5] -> 9.05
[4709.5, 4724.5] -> 8.86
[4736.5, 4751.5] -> 8.92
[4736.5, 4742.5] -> 9.19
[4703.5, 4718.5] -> 8.47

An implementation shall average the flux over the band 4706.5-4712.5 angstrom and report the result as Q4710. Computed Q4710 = 8.28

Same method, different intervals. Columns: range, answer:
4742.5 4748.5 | 8.66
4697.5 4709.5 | 8.24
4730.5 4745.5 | 8.83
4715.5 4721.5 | 9.45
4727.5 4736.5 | 8.46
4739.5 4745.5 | 8.97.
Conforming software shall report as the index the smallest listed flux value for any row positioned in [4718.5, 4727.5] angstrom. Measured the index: 8.731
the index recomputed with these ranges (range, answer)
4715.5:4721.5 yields 8.772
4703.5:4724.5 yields 7.802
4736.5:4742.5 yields 9.029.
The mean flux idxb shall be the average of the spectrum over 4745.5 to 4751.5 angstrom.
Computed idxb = 8.81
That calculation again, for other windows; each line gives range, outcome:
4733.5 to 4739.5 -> 8.79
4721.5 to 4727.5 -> 9.13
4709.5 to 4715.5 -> 8.34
